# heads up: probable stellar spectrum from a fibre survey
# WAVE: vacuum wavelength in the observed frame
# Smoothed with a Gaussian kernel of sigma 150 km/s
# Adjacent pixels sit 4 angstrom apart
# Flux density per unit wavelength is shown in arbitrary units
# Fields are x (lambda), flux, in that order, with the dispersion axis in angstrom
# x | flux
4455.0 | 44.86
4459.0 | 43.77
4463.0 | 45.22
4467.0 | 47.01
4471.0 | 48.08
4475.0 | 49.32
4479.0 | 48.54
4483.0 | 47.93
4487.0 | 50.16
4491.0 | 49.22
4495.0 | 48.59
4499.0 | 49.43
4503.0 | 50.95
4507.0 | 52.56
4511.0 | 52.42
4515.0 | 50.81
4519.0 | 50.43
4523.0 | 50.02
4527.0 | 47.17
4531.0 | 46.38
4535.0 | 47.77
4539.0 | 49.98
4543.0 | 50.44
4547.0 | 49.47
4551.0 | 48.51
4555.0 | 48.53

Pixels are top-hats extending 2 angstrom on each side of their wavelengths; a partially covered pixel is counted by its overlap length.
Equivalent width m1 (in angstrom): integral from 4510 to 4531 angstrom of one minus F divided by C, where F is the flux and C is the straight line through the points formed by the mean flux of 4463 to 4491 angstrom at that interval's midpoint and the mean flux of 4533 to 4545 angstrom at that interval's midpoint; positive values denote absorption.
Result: -0.3 angstrom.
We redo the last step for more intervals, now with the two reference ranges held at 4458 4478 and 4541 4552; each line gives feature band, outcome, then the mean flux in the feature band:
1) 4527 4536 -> 0.4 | 47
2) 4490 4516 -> -1.4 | 50.6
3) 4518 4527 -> -0.1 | 49.5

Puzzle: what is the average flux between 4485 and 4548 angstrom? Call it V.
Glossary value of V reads 49.7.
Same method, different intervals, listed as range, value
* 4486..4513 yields 50.5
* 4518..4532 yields 48.5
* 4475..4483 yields 48.6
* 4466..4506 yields 49.1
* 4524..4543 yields 48.2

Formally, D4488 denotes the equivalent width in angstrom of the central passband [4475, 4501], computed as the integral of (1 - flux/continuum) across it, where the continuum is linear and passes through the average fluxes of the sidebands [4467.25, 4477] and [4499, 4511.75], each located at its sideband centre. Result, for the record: 0.5 angstrom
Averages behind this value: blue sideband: 48.4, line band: 49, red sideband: 51.5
